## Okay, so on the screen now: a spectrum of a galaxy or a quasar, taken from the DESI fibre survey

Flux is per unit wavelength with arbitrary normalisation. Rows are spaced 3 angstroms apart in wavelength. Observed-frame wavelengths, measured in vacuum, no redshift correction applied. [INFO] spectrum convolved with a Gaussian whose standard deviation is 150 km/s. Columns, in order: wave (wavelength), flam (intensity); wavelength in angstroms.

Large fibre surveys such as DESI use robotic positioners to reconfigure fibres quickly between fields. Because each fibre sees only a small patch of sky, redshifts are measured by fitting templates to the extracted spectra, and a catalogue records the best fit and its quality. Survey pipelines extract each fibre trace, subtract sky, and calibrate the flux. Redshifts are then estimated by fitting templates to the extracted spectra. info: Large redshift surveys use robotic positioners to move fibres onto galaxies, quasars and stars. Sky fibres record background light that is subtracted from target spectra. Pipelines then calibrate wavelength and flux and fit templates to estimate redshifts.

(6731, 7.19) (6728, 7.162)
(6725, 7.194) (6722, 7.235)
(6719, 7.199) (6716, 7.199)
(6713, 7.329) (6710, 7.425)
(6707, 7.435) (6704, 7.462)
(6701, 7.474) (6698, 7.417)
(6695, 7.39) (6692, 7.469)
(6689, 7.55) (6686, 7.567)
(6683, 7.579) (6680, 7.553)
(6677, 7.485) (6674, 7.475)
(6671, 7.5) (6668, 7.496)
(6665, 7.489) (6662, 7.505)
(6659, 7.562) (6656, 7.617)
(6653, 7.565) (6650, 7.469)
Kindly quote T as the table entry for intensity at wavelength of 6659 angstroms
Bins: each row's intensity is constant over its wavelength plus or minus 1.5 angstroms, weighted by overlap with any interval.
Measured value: 7.562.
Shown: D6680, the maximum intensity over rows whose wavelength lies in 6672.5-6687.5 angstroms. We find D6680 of 7.579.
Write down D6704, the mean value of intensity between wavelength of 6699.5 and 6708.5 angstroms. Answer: 7.46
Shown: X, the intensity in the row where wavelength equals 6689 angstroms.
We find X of 7.55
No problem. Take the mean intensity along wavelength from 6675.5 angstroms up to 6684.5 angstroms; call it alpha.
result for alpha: 7.54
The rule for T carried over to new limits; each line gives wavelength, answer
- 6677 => 7.485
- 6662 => 7.505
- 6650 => 7.469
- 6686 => 7.567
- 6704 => 7.462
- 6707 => 7.435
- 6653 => 7.565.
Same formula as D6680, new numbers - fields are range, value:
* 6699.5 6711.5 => 7.474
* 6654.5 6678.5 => 7.617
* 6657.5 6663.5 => 7.562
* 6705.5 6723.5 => 7.435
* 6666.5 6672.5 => 7.5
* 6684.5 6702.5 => 7.567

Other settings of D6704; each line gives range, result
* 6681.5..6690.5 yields 7.57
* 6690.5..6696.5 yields 7.43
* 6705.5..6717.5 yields 7.35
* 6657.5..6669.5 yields 7.51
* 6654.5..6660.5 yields 7.59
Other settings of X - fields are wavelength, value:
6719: 7.199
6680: 7.553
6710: 7.425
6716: 7.199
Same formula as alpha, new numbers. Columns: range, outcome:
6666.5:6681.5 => 7.5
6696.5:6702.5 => 7.45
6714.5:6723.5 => 7.21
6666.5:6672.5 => 7.5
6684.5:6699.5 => 7.48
